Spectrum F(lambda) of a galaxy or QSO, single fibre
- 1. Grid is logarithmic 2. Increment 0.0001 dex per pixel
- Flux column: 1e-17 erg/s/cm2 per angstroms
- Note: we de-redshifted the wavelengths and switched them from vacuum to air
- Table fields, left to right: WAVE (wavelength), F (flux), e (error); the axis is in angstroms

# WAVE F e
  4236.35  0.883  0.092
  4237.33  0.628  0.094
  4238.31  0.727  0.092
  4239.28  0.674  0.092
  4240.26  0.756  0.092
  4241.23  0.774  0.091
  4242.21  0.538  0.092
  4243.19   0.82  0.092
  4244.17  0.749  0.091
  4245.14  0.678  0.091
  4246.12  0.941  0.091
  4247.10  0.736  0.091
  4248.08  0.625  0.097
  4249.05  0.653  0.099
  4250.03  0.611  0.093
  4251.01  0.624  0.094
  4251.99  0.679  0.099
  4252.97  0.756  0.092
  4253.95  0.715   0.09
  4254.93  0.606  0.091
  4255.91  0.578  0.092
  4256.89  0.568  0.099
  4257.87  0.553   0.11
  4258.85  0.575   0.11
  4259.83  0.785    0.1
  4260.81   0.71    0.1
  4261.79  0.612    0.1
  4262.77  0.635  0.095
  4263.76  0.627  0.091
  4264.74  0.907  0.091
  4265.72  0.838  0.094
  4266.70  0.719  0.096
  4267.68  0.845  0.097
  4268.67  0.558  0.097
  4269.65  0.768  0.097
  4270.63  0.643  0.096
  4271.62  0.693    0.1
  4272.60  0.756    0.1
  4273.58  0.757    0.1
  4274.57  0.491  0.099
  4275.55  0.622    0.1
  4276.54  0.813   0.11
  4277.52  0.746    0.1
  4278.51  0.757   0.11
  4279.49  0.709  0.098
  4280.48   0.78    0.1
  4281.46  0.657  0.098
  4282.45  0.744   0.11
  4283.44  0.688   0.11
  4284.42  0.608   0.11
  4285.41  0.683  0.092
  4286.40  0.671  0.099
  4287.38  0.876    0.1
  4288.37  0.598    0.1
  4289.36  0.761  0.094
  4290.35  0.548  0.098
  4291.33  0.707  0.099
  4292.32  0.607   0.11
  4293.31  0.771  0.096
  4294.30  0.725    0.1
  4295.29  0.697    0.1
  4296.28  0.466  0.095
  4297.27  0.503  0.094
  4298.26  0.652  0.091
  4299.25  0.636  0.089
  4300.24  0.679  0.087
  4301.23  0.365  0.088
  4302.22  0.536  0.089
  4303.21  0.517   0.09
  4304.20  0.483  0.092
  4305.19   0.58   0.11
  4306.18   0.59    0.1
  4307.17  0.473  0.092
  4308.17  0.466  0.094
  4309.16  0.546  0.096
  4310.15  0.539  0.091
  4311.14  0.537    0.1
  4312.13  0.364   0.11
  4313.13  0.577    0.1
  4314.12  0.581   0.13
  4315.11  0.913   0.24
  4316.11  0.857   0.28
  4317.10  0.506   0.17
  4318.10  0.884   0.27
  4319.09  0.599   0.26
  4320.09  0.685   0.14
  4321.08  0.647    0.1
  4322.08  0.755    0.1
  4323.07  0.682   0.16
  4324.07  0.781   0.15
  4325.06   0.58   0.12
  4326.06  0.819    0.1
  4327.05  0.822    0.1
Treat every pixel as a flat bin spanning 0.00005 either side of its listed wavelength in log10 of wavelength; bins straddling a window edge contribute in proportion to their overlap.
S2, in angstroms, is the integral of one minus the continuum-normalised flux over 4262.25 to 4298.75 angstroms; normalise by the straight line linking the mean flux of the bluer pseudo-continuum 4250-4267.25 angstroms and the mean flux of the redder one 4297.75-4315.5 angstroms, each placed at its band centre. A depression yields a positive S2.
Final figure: -4.2 angstroms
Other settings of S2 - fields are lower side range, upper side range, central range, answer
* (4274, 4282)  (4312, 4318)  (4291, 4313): 3.7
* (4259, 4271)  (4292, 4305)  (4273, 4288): -1.1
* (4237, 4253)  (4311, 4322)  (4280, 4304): 1.1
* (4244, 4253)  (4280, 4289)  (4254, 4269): 0.5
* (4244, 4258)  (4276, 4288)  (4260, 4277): -0.1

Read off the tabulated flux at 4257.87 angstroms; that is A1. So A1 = 0.553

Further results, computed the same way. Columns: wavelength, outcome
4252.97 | 0.756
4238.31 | 0.727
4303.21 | 0.517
